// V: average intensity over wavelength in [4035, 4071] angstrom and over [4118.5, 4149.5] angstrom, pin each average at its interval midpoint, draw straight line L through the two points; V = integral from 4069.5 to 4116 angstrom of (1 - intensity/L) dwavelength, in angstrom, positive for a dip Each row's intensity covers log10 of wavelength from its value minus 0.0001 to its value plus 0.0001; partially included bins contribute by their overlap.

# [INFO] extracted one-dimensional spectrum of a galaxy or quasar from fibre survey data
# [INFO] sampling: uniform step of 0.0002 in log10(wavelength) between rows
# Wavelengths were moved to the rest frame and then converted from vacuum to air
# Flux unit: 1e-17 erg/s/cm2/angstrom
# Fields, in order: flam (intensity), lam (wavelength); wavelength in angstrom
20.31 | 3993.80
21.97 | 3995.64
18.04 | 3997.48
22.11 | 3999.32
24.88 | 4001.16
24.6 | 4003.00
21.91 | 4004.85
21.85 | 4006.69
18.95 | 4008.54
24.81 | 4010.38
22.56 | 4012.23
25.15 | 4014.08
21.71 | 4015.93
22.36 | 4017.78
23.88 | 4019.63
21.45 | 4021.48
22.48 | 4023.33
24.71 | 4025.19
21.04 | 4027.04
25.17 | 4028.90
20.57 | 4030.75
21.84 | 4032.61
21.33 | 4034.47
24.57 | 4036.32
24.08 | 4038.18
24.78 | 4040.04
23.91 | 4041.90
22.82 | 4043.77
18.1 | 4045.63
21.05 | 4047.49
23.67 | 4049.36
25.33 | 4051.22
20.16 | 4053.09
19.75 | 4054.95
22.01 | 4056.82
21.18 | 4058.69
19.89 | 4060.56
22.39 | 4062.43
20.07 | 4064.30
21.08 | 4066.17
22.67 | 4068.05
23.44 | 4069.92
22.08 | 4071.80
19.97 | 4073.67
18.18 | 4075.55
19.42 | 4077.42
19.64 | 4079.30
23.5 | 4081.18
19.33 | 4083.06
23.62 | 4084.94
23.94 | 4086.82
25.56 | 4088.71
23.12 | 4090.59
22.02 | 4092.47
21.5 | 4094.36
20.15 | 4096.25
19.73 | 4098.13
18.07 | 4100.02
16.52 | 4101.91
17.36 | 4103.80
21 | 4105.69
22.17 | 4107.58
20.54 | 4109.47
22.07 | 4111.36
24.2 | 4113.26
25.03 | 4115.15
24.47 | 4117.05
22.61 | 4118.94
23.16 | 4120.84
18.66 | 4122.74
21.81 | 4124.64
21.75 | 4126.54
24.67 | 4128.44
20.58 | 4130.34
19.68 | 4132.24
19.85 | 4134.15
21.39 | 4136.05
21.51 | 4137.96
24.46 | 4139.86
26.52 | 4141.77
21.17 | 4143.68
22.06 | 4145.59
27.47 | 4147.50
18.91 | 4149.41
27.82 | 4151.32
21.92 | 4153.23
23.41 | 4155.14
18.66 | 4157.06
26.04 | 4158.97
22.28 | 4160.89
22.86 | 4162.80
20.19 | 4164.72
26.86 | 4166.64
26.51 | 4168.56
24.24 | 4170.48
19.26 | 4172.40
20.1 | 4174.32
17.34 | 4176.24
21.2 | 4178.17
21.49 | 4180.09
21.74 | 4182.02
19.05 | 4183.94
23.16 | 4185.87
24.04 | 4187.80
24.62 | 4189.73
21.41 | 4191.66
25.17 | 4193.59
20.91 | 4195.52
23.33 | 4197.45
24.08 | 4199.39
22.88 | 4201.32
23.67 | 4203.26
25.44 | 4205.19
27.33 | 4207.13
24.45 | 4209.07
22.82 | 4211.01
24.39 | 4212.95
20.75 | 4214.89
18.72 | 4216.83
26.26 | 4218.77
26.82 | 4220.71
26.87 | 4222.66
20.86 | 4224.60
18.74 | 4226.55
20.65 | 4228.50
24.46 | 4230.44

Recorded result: 1.93 angstrom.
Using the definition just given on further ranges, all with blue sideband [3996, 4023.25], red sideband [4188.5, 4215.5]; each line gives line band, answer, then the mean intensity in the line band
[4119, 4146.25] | 1.5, 22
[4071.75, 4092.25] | 1.1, 21.7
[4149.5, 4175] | 0.5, 23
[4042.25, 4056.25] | 0.6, 21.7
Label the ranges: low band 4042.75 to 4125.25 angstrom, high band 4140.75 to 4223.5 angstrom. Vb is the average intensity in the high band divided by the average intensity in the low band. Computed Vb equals 1.08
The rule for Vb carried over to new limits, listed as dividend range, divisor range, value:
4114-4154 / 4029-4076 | 1.03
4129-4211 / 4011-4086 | 1.03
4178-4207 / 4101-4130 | 1.06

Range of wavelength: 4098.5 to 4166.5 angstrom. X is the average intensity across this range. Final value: 22.1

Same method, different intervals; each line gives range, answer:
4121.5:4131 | 21.6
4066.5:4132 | 21.5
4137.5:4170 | 23.5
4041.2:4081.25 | 21.3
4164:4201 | 22.4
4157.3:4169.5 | 23.8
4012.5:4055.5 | 22.6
